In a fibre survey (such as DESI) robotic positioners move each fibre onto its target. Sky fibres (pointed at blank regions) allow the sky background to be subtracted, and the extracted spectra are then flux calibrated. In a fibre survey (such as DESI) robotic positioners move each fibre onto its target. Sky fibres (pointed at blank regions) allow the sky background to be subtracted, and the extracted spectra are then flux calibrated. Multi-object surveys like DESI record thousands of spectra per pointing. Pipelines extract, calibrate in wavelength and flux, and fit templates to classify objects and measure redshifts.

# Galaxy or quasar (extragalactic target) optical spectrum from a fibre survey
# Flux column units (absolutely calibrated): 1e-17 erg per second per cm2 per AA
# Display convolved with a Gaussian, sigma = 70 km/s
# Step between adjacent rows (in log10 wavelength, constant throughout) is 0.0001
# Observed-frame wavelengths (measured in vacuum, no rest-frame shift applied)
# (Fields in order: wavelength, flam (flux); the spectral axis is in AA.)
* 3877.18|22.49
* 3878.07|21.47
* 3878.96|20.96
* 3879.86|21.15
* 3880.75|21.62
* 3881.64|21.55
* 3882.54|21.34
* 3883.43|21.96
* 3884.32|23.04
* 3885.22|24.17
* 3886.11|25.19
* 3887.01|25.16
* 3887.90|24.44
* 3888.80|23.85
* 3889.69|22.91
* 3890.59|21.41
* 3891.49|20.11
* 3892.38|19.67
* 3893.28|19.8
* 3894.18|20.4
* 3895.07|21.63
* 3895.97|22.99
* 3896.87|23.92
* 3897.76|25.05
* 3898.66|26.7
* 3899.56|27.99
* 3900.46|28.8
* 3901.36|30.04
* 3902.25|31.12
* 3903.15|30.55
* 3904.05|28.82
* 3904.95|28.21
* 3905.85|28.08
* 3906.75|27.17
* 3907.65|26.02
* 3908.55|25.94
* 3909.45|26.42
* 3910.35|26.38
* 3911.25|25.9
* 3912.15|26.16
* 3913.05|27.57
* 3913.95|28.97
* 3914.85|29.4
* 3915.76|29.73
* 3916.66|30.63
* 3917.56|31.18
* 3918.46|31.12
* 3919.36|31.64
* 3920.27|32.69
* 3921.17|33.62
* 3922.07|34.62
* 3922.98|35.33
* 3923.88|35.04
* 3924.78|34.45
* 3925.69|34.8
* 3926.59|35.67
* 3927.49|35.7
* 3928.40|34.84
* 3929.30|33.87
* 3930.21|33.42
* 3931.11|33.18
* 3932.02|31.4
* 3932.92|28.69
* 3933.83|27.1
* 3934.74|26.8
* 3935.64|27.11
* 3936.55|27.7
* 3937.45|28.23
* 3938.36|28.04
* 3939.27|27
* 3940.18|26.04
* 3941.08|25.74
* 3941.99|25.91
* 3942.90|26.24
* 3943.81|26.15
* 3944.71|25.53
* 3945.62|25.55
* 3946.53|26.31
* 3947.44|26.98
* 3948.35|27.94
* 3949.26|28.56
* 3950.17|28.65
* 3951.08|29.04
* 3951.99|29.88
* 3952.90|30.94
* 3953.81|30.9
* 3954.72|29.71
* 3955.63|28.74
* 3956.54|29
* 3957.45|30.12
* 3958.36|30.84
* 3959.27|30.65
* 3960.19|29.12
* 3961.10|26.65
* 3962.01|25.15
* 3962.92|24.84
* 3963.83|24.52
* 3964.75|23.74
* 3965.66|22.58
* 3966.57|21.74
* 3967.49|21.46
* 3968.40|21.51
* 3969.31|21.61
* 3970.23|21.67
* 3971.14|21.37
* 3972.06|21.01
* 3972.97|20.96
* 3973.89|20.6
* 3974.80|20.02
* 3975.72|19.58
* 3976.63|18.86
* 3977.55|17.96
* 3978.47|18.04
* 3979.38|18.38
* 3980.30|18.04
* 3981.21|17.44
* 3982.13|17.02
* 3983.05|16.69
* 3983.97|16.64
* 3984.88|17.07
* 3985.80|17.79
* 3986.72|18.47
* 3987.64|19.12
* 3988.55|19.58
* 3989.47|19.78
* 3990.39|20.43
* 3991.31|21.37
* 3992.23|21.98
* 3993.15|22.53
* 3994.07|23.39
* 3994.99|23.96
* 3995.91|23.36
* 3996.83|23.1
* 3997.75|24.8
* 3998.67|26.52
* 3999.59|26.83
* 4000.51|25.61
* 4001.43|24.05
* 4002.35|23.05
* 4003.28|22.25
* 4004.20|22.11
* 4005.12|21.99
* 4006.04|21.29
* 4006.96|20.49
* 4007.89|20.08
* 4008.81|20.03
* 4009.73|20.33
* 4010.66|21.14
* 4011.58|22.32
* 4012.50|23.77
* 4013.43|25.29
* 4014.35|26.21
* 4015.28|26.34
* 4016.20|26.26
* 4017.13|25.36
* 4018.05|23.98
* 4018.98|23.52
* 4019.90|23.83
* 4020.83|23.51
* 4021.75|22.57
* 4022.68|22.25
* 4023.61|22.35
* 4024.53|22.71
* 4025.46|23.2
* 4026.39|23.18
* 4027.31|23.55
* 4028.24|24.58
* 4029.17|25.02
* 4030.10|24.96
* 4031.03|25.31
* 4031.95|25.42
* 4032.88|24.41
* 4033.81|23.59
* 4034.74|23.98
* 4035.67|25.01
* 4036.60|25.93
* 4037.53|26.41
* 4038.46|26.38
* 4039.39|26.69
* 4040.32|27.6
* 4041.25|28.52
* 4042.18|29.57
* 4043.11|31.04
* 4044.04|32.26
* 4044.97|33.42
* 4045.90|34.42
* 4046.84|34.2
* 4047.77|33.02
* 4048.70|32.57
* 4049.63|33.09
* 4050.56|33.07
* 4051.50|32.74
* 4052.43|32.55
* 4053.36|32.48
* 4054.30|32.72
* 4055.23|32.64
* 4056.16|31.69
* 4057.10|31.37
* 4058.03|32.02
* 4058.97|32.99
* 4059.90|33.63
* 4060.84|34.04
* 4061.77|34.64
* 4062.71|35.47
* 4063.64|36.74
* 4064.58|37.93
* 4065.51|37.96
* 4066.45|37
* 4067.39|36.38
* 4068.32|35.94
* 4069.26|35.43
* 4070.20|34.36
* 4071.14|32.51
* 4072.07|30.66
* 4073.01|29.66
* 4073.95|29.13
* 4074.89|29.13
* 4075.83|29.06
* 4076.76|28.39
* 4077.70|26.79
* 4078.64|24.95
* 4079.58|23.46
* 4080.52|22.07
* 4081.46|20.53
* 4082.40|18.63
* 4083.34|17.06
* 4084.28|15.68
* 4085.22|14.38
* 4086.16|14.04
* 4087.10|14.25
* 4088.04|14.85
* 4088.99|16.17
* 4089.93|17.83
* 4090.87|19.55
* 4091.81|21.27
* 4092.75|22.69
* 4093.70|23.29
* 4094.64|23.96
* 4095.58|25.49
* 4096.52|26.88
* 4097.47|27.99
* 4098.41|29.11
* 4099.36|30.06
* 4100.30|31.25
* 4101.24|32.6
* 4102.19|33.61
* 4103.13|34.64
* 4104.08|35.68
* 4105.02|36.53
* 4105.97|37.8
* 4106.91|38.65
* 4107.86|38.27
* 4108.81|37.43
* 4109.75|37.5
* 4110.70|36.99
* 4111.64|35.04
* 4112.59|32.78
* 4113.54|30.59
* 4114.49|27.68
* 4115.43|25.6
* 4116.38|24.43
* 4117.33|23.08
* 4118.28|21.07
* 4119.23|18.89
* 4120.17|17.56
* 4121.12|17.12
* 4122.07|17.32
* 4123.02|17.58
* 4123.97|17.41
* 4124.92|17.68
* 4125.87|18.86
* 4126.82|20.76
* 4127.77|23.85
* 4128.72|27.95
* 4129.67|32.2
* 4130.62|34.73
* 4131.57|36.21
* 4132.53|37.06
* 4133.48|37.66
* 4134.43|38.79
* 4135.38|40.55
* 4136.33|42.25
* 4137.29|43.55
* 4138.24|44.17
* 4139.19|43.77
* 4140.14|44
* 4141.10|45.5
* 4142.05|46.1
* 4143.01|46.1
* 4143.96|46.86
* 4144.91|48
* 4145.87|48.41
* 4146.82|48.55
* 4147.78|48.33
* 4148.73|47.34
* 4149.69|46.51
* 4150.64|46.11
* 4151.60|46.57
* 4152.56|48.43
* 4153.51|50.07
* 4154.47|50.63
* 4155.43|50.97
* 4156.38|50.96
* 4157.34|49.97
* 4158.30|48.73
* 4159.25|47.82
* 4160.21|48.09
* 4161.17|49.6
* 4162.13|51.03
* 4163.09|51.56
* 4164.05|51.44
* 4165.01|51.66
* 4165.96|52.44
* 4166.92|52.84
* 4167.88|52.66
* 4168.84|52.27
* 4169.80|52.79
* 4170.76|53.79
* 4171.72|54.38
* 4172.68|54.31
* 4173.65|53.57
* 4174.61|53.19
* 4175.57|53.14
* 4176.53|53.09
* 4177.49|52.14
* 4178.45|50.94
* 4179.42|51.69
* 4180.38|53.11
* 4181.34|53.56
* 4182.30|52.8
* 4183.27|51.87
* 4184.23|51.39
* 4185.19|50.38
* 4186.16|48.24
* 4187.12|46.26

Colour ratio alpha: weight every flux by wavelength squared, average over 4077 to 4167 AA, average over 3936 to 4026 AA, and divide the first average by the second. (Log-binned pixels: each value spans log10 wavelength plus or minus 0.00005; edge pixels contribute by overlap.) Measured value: 1.5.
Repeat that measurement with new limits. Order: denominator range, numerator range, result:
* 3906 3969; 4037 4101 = 1.06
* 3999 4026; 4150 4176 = 2.37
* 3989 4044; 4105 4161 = 1.64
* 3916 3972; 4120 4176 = 1.66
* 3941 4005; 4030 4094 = 1.25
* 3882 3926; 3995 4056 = 1.02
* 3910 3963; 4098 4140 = 1.15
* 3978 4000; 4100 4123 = 1.54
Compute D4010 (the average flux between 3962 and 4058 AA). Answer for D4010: 24.2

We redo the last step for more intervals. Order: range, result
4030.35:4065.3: 30.8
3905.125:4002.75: 26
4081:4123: 25.7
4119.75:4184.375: 44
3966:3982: 20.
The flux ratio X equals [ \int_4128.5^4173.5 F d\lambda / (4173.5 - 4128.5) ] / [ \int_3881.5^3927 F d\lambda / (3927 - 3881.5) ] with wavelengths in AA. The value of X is 1.72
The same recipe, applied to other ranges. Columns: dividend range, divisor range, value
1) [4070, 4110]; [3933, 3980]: 1.05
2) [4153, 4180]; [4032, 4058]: 1.72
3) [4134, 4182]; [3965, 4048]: 2.13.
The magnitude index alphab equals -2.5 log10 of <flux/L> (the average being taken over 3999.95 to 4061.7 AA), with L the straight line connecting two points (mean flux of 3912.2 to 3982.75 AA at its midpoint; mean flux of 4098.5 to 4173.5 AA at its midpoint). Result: 0.22 mag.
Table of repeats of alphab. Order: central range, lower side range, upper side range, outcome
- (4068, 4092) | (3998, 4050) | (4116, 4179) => 0.35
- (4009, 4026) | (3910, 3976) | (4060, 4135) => 0.19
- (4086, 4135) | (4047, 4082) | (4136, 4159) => 0.43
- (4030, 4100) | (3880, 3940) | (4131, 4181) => 0.40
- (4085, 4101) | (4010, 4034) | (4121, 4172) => 0.49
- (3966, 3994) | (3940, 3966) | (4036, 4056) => 0.40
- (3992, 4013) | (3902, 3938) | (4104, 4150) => 0.36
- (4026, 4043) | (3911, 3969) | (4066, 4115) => 0.11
